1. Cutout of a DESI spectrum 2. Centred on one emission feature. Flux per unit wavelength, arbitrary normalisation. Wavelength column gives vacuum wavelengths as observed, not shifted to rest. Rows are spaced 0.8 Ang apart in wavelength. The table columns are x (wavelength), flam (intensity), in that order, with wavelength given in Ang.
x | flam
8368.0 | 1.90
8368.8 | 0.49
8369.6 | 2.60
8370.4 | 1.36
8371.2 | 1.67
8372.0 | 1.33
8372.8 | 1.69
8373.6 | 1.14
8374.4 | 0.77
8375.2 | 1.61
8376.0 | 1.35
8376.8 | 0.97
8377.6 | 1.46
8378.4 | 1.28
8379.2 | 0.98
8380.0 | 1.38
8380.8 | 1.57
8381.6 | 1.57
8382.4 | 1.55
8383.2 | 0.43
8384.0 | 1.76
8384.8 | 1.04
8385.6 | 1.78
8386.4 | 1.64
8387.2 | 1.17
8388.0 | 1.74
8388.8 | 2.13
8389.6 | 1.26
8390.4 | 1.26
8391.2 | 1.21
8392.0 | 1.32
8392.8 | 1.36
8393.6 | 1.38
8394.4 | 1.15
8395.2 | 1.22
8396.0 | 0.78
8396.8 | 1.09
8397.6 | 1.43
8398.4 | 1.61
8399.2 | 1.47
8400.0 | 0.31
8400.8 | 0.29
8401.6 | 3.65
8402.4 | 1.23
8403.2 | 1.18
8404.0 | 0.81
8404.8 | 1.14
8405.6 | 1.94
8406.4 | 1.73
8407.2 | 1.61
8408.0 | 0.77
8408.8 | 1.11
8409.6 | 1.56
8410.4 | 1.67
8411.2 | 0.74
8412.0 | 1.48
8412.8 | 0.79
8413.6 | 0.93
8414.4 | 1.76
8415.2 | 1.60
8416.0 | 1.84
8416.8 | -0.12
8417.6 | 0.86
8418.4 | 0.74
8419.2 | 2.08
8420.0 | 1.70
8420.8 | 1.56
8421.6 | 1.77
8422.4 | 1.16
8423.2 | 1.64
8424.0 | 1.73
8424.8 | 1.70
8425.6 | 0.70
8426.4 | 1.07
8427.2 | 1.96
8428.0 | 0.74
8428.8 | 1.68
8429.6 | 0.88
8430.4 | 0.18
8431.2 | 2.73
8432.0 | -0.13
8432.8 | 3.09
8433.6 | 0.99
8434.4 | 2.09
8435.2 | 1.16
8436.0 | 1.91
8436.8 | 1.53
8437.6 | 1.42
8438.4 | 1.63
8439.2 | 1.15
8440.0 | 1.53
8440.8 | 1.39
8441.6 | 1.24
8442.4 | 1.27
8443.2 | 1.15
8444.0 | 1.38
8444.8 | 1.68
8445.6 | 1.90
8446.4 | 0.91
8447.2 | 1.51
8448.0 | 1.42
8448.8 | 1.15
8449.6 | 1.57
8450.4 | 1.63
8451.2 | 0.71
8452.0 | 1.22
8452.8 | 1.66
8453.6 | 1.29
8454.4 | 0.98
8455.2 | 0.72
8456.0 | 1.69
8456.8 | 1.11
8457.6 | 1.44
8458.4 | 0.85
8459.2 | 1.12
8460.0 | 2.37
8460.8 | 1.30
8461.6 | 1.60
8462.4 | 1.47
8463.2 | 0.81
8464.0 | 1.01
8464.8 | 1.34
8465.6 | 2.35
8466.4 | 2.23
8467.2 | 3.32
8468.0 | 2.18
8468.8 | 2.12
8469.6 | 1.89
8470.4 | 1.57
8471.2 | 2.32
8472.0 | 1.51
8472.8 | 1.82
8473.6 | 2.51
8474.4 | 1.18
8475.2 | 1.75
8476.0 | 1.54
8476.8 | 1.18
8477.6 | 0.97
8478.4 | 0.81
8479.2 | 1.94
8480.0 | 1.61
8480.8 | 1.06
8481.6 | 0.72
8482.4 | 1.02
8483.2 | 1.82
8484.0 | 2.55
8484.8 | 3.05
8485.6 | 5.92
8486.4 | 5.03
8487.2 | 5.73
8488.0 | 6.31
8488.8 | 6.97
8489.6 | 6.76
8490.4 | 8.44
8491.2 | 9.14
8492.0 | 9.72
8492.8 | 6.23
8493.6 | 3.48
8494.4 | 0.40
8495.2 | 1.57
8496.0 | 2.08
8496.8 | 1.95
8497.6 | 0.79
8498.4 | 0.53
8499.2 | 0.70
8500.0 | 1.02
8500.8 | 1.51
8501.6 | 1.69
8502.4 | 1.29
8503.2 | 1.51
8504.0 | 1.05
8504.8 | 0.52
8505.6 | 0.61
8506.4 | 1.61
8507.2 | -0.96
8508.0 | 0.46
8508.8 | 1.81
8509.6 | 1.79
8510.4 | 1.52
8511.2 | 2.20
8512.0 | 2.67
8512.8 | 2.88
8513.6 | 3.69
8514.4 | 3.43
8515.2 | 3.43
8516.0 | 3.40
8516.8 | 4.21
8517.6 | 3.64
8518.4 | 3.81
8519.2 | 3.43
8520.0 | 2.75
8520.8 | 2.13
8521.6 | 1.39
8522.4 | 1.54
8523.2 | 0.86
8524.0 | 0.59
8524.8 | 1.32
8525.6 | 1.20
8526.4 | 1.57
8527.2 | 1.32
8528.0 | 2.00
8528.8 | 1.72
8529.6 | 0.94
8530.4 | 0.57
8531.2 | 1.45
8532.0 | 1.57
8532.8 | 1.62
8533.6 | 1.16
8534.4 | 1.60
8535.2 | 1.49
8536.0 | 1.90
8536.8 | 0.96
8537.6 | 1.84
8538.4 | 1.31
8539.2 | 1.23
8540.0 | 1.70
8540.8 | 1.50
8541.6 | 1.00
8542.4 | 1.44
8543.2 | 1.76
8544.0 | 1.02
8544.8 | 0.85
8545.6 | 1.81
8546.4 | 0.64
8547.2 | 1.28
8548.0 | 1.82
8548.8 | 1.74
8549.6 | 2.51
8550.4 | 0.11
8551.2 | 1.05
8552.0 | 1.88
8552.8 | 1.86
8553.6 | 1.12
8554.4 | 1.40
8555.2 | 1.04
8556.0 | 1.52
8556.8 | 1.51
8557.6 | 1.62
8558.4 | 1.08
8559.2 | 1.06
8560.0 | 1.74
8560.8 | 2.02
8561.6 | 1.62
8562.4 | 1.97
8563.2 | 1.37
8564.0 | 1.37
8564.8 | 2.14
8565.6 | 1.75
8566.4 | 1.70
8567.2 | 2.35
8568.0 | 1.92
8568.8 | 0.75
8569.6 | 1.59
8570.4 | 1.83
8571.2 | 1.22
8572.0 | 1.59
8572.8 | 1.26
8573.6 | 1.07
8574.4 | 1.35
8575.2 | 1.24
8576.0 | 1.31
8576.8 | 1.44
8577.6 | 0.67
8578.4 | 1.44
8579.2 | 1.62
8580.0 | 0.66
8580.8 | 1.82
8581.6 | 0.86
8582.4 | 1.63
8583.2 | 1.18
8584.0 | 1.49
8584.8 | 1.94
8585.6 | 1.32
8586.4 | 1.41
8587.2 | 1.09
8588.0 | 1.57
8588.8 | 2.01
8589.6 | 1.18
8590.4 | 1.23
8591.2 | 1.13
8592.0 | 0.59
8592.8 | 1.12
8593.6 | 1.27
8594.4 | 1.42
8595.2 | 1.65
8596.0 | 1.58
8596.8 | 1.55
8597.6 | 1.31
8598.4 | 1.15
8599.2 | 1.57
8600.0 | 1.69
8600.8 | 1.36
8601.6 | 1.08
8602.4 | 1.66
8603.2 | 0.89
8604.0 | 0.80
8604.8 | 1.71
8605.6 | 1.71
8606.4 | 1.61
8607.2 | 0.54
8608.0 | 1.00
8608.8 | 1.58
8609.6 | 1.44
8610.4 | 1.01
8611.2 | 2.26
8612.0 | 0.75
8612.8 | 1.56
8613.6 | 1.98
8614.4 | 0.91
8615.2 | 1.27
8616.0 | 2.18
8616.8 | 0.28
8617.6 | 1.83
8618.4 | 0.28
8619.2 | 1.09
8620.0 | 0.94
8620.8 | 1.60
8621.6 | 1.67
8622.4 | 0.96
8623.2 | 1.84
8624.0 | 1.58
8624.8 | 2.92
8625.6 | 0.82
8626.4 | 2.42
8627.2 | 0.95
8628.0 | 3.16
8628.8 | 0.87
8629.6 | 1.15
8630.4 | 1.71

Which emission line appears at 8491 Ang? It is H-alpha 6563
